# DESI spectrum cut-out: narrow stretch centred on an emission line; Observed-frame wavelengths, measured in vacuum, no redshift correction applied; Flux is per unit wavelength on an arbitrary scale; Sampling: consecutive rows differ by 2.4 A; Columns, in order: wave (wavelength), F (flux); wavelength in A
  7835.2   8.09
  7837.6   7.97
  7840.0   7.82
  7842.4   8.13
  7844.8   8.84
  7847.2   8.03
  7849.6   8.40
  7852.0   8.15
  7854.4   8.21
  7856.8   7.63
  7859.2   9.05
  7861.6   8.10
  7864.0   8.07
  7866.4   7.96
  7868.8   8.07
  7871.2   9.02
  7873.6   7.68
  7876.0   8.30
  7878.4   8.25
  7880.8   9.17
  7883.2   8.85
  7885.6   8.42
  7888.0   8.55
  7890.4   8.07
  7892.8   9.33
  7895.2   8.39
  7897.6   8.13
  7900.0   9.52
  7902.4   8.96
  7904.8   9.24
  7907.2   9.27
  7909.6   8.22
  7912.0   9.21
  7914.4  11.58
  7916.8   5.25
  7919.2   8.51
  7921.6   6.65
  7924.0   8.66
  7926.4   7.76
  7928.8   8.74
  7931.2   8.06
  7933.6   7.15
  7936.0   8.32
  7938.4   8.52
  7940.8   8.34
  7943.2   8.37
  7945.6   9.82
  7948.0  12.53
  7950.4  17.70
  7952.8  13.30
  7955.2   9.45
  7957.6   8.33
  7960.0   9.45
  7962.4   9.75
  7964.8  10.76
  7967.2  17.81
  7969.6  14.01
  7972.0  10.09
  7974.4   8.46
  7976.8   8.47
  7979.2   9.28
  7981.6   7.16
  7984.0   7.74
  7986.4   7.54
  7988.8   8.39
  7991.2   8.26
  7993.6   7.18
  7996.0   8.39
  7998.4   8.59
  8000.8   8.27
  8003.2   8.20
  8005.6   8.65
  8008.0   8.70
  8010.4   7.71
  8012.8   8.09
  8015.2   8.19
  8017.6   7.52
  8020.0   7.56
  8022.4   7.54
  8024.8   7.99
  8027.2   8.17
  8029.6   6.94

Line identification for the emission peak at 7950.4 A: [S II]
